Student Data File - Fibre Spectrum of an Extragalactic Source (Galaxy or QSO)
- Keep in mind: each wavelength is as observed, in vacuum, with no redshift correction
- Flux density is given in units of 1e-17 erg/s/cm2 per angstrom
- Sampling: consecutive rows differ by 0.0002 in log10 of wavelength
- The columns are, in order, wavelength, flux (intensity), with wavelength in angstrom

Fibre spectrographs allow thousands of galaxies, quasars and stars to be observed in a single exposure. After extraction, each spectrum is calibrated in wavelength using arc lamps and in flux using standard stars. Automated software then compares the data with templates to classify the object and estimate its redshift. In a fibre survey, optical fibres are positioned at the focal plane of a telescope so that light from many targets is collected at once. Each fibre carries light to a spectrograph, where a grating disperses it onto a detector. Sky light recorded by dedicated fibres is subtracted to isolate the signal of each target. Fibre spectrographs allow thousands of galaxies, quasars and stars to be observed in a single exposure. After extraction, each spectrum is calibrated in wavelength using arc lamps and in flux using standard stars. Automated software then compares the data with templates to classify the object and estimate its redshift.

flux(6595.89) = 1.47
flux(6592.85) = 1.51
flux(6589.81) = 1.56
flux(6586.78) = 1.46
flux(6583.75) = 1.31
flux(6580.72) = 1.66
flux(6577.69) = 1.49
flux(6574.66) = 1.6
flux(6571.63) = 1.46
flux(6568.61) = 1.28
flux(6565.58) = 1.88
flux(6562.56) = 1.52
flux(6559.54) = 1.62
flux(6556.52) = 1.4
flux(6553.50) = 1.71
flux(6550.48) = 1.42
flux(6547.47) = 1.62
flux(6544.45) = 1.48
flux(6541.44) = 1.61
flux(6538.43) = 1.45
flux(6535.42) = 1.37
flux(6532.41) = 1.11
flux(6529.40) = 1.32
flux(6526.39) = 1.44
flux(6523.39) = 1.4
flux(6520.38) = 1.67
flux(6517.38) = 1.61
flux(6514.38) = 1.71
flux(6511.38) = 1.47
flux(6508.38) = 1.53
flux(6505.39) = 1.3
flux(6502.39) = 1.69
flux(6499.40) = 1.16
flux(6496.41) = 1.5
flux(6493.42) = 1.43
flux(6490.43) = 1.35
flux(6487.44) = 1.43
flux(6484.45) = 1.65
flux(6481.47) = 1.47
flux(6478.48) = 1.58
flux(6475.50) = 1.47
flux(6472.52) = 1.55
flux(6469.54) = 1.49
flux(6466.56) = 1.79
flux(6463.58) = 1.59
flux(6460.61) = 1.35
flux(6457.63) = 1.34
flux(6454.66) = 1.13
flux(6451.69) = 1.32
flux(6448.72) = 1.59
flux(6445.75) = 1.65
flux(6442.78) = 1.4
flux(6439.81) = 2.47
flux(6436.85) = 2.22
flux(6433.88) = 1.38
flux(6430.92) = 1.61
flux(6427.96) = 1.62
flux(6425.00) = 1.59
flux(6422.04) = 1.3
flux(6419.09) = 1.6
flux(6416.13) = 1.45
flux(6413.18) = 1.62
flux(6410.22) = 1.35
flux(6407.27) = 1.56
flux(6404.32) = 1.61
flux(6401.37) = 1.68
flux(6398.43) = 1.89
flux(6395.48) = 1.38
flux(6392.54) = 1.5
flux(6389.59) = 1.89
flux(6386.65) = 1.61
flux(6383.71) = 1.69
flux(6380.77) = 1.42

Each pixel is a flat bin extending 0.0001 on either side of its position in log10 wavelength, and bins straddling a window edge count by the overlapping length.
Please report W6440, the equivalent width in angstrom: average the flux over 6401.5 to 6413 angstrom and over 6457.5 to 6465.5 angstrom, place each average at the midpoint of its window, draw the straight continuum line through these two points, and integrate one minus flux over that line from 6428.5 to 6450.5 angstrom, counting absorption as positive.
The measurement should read -3.8 angstrom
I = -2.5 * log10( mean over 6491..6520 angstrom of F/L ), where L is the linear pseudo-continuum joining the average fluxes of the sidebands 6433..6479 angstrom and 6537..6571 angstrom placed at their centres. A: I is 0.05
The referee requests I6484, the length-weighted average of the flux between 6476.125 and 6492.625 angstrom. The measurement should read 1.49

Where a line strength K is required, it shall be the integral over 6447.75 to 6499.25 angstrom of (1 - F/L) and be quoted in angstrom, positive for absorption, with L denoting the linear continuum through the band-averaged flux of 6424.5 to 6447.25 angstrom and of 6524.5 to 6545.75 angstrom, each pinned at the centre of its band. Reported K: 4.8 angstrom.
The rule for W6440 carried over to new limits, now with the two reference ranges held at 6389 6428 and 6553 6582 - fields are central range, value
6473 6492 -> 0.8 angstrom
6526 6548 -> 2.0 angstrom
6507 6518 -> -0.1 angstrom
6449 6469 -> 1.6 angstrom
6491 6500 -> 1.0 angstrom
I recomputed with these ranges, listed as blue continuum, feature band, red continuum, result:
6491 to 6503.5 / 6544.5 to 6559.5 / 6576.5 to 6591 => -0.05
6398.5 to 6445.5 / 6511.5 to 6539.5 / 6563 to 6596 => 0.08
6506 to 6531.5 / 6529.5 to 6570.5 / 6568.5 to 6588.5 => 0.00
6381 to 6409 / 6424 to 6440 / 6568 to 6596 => -0.11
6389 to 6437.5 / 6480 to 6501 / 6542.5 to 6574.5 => 0.10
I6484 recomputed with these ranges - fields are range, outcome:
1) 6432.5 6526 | 1.54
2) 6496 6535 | 1.45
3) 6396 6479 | 1.58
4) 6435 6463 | 1.6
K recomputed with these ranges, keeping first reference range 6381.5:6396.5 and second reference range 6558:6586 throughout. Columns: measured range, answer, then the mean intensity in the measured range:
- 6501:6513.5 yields 0.4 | 1.51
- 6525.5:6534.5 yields 1.5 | 1.28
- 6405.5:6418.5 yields 0.8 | 1.5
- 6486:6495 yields 0.9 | 1.4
